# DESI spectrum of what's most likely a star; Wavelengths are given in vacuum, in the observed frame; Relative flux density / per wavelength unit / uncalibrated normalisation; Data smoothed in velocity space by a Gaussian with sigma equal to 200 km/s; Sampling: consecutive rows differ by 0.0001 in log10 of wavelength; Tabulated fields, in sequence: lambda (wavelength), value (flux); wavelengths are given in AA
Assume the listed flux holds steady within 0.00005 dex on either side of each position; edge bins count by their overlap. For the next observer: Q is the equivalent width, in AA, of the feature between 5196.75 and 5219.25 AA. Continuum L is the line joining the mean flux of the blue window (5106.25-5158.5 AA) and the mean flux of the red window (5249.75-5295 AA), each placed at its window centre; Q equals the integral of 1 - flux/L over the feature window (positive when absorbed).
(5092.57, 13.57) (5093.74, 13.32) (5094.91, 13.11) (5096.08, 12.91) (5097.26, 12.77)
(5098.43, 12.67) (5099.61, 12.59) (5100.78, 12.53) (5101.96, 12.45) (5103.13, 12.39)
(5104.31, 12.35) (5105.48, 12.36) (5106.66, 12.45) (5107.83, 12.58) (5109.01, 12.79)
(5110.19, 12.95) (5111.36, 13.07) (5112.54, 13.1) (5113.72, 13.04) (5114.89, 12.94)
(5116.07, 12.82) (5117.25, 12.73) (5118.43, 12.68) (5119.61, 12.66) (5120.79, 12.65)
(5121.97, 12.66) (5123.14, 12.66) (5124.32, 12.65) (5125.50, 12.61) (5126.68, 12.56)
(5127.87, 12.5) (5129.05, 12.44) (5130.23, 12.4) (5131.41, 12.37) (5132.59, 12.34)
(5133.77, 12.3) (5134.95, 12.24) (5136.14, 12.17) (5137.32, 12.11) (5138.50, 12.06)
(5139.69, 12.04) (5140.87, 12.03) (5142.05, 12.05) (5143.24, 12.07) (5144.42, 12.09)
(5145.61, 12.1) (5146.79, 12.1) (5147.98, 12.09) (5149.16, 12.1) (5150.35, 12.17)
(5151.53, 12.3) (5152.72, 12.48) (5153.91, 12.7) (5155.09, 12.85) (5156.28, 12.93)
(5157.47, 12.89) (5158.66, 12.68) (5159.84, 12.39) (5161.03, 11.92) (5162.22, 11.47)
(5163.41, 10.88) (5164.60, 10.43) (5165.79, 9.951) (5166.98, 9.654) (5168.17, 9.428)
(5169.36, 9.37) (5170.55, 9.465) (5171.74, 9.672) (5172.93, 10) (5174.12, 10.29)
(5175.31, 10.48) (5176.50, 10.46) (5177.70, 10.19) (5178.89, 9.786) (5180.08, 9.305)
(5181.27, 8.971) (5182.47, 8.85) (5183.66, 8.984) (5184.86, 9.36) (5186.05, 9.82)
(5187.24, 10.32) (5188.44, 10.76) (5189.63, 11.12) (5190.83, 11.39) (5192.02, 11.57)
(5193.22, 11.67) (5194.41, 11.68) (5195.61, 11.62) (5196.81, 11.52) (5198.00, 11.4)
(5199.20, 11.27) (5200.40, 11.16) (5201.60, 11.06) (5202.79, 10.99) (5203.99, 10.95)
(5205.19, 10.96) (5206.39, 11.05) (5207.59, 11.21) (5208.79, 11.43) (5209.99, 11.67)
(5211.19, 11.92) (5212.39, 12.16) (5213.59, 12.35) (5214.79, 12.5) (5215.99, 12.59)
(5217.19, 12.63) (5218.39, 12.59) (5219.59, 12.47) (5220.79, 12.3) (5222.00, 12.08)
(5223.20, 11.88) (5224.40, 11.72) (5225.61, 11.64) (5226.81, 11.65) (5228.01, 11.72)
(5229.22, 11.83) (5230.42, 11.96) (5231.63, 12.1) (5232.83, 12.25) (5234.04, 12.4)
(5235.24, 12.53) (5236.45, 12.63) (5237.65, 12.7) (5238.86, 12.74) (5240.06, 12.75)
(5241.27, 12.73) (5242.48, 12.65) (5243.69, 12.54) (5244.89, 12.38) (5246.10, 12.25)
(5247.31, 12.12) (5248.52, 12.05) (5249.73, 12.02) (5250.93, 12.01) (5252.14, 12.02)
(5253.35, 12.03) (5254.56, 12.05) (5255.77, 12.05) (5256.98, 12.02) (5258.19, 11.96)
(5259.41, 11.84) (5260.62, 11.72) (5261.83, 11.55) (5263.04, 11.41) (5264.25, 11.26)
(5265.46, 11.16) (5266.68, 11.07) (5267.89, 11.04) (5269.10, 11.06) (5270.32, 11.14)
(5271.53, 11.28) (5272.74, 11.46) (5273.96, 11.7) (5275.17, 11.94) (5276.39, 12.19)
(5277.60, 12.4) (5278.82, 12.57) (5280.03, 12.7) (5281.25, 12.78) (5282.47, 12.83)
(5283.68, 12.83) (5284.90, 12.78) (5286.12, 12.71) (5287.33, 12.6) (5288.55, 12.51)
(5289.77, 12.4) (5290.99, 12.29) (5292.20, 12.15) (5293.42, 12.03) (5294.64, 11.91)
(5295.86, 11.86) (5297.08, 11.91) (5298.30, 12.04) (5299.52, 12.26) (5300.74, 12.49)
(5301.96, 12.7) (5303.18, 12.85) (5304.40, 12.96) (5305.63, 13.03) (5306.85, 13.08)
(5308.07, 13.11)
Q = 1.0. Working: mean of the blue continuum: 12.5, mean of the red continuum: 12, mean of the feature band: 11.7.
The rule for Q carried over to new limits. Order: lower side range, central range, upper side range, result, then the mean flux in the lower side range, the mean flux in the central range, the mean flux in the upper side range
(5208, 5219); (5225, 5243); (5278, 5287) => 0.1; 12.2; 12.3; 12.7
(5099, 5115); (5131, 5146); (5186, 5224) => 0.2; 12.7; 12.1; 11.6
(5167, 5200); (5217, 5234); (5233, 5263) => -0.7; 10.3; 12.1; 12.2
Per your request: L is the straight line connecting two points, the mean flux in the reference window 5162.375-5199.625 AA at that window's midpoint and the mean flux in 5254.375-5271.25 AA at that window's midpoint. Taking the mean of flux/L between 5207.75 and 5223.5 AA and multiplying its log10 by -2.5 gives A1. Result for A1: -0.13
